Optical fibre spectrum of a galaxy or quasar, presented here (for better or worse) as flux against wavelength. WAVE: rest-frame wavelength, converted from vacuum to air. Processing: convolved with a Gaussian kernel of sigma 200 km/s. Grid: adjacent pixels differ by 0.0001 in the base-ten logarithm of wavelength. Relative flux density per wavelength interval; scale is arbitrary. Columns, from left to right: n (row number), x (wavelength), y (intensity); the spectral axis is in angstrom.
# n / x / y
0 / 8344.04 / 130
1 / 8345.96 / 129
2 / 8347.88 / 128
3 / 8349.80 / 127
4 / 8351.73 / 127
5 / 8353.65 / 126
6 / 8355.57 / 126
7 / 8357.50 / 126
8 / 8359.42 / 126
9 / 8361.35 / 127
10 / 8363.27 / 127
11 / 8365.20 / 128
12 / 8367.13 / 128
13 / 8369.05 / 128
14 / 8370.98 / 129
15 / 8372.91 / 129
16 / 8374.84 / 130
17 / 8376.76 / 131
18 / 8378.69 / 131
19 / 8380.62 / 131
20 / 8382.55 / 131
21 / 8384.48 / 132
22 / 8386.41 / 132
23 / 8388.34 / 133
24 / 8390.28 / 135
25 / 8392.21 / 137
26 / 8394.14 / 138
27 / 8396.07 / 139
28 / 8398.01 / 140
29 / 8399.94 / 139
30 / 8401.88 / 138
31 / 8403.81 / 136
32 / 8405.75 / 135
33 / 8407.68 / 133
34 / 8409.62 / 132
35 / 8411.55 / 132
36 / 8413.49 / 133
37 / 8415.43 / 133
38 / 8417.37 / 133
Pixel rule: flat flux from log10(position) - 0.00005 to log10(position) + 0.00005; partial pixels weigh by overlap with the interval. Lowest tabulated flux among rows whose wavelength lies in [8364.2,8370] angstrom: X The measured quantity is 128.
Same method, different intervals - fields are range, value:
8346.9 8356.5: 126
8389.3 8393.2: 135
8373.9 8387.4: 130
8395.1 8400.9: 139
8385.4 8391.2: 132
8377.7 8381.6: 131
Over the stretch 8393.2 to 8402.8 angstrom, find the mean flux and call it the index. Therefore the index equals 139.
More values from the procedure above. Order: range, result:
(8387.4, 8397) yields 136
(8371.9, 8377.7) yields 130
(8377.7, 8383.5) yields 131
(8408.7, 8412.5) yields 132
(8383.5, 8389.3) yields 132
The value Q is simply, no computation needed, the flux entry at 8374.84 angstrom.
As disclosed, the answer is 130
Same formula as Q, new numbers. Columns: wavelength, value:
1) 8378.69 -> 131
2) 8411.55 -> 132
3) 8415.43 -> 133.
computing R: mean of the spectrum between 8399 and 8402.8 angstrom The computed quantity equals 138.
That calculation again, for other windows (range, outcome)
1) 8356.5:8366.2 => 127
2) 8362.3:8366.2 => 127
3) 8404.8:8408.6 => 134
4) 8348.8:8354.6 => 127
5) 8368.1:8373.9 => 129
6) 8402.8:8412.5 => 134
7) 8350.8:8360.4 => 126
